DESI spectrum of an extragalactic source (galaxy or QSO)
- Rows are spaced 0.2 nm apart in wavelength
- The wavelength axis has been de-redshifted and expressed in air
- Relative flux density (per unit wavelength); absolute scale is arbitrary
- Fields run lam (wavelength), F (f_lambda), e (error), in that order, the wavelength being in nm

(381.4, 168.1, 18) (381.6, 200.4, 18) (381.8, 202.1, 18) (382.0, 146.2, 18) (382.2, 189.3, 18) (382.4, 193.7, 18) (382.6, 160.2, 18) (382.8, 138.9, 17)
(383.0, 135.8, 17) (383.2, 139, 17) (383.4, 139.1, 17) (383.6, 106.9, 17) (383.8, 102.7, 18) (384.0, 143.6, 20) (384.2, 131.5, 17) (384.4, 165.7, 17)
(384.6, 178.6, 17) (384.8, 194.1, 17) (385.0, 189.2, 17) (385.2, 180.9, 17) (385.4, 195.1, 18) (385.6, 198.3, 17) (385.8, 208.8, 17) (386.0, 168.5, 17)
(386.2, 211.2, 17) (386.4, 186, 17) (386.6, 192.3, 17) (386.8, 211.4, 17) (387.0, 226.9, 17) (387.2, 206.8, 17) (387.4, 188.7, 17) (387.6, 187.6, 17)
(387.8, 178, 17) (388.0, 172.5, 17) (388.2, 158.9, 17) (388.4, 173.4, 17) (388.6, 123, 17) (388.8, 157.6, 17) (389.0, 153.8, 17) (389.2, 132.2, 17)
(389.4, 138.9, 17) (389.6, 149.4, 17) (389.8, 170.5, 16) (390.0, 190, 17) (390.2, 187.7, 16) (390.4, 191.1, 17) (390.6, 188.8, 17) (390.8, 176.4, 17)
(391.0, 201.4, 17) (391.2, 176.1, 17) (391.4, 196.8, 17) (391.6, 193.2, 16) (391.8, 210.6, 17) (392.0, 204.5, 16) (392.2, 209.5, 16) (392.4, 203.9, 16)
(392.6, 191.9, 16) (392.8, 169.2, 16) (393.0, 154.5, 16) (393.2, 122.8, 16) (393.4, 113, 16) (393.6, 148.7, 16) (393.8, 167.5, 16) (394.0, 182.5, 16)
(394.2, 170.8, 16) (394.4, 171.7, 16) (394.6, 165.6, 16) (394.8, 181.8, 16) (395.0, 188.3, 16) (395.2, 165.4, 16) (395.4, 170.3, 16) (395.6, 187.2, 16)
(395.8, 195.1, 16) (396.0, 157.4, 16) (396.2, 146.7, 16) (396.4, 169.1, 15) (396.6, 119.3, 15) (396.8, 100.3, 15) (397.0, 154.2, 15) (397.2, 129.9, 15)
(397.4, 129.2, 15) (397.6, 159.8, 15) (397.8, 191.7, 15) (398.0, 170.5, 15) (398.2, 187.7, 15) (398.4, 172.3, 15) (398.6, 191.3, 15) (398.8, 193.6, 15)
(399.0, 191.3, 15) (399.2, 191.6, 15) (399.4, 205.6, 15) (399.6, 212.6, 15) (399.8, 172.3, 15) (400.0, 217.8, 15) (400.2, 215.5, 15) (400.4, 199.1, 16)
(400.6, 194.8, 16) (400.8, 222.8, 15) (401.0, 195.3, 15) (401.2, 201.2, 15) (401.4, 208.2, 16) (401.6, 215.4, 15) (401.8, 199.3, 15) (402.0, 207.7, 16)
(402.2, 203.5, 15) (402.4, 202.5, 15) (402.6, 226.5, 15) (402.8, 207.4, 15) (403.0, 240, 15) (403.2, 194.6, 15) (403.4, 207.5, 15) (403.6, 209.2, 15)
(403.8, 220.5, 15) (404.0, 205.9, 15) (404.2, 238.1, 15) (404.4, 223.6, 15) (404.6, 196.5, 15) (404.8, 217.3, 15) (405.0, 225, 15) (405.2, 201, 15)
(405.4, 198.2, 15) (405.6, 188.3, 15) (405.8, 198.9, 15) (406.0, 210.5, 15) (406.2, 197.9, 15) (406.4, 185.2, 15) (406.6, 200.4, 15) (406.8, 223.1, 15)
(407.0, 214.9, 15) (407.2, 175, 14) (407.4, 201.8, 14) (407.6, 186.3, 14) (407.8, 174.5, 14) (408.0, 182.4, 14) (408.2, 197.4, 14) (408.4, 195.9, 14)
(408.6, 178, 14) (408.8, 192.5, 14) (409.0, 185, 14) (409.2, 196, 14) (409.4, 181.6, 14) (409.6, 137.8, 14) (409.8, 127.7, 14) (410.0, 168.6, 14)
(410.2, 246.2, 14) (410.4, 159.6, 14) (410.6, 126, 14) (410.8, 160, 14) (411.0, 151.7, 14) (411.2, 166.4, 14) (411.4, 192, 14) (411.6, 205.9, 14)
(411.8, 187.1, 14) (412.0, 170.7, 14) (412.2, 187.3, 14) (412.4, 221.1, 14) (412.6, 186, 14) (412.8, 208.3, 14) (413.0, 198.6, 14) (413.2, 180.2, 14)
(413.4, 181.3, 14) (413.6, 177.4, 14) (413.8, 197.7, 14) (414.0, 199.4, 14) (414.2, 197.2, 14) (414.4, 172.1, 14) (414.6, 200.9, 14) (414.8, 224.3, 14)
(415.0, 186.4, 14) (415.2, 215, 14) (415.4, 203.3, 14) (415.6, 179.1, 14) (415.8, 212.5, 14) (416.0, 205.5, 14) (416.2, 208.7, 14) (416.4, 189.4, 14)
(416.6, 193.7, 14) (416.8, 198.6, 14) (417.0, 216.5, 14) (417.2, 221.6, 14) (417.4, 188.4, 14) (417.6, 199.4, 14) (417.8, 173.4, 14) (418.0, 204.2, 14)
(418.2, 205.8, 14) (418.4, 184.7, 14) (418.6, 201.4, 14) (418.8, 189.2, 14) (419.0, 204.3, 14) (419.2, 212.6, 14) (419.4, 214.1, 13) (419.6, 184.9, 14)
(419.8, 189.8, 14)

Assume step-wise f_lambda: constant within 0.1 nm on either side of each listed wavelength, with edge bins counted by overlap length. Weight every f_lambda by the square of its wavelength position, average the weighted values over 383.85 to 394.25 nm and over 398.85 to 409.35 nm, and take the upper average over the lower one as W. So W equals 1.24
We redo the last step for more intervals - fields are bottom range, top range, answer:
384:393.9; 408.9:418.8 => 1.21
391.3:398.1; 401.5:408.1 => 1.29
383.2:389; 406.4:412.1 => 1.18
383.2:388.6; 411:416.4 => 1.27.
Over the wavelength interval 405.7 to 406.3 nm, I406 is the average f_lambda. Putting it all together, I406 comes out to 202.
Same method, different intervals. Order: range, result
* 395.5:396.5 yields 171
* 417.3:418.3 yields 194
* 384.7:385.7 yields 192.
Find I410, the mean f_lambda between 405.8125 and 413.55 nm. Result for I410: 185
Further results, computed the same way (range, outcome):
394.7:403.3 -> 186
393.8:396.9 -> 165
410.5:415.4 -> 188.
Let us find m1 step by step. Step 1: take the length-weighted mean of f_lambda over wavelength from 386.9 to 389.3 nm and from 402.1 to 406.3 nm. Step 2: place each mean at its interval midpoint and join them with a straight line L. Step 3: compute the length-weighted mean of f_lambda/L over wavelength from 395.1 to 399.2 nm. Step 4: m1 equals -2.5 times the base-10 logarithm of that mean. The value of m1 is 0.17 mag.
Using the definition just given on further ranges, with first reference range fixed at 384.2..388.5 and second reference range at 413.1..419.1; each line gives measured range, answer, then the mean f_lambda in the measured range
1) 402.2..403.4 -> -0.11 mag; 213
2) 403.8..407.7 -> -0.06 mag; 205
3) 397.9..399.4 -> 0.03 mag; 187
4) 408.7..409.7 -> 0.10 mag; 179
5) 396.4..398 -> 0.31 mag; 144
